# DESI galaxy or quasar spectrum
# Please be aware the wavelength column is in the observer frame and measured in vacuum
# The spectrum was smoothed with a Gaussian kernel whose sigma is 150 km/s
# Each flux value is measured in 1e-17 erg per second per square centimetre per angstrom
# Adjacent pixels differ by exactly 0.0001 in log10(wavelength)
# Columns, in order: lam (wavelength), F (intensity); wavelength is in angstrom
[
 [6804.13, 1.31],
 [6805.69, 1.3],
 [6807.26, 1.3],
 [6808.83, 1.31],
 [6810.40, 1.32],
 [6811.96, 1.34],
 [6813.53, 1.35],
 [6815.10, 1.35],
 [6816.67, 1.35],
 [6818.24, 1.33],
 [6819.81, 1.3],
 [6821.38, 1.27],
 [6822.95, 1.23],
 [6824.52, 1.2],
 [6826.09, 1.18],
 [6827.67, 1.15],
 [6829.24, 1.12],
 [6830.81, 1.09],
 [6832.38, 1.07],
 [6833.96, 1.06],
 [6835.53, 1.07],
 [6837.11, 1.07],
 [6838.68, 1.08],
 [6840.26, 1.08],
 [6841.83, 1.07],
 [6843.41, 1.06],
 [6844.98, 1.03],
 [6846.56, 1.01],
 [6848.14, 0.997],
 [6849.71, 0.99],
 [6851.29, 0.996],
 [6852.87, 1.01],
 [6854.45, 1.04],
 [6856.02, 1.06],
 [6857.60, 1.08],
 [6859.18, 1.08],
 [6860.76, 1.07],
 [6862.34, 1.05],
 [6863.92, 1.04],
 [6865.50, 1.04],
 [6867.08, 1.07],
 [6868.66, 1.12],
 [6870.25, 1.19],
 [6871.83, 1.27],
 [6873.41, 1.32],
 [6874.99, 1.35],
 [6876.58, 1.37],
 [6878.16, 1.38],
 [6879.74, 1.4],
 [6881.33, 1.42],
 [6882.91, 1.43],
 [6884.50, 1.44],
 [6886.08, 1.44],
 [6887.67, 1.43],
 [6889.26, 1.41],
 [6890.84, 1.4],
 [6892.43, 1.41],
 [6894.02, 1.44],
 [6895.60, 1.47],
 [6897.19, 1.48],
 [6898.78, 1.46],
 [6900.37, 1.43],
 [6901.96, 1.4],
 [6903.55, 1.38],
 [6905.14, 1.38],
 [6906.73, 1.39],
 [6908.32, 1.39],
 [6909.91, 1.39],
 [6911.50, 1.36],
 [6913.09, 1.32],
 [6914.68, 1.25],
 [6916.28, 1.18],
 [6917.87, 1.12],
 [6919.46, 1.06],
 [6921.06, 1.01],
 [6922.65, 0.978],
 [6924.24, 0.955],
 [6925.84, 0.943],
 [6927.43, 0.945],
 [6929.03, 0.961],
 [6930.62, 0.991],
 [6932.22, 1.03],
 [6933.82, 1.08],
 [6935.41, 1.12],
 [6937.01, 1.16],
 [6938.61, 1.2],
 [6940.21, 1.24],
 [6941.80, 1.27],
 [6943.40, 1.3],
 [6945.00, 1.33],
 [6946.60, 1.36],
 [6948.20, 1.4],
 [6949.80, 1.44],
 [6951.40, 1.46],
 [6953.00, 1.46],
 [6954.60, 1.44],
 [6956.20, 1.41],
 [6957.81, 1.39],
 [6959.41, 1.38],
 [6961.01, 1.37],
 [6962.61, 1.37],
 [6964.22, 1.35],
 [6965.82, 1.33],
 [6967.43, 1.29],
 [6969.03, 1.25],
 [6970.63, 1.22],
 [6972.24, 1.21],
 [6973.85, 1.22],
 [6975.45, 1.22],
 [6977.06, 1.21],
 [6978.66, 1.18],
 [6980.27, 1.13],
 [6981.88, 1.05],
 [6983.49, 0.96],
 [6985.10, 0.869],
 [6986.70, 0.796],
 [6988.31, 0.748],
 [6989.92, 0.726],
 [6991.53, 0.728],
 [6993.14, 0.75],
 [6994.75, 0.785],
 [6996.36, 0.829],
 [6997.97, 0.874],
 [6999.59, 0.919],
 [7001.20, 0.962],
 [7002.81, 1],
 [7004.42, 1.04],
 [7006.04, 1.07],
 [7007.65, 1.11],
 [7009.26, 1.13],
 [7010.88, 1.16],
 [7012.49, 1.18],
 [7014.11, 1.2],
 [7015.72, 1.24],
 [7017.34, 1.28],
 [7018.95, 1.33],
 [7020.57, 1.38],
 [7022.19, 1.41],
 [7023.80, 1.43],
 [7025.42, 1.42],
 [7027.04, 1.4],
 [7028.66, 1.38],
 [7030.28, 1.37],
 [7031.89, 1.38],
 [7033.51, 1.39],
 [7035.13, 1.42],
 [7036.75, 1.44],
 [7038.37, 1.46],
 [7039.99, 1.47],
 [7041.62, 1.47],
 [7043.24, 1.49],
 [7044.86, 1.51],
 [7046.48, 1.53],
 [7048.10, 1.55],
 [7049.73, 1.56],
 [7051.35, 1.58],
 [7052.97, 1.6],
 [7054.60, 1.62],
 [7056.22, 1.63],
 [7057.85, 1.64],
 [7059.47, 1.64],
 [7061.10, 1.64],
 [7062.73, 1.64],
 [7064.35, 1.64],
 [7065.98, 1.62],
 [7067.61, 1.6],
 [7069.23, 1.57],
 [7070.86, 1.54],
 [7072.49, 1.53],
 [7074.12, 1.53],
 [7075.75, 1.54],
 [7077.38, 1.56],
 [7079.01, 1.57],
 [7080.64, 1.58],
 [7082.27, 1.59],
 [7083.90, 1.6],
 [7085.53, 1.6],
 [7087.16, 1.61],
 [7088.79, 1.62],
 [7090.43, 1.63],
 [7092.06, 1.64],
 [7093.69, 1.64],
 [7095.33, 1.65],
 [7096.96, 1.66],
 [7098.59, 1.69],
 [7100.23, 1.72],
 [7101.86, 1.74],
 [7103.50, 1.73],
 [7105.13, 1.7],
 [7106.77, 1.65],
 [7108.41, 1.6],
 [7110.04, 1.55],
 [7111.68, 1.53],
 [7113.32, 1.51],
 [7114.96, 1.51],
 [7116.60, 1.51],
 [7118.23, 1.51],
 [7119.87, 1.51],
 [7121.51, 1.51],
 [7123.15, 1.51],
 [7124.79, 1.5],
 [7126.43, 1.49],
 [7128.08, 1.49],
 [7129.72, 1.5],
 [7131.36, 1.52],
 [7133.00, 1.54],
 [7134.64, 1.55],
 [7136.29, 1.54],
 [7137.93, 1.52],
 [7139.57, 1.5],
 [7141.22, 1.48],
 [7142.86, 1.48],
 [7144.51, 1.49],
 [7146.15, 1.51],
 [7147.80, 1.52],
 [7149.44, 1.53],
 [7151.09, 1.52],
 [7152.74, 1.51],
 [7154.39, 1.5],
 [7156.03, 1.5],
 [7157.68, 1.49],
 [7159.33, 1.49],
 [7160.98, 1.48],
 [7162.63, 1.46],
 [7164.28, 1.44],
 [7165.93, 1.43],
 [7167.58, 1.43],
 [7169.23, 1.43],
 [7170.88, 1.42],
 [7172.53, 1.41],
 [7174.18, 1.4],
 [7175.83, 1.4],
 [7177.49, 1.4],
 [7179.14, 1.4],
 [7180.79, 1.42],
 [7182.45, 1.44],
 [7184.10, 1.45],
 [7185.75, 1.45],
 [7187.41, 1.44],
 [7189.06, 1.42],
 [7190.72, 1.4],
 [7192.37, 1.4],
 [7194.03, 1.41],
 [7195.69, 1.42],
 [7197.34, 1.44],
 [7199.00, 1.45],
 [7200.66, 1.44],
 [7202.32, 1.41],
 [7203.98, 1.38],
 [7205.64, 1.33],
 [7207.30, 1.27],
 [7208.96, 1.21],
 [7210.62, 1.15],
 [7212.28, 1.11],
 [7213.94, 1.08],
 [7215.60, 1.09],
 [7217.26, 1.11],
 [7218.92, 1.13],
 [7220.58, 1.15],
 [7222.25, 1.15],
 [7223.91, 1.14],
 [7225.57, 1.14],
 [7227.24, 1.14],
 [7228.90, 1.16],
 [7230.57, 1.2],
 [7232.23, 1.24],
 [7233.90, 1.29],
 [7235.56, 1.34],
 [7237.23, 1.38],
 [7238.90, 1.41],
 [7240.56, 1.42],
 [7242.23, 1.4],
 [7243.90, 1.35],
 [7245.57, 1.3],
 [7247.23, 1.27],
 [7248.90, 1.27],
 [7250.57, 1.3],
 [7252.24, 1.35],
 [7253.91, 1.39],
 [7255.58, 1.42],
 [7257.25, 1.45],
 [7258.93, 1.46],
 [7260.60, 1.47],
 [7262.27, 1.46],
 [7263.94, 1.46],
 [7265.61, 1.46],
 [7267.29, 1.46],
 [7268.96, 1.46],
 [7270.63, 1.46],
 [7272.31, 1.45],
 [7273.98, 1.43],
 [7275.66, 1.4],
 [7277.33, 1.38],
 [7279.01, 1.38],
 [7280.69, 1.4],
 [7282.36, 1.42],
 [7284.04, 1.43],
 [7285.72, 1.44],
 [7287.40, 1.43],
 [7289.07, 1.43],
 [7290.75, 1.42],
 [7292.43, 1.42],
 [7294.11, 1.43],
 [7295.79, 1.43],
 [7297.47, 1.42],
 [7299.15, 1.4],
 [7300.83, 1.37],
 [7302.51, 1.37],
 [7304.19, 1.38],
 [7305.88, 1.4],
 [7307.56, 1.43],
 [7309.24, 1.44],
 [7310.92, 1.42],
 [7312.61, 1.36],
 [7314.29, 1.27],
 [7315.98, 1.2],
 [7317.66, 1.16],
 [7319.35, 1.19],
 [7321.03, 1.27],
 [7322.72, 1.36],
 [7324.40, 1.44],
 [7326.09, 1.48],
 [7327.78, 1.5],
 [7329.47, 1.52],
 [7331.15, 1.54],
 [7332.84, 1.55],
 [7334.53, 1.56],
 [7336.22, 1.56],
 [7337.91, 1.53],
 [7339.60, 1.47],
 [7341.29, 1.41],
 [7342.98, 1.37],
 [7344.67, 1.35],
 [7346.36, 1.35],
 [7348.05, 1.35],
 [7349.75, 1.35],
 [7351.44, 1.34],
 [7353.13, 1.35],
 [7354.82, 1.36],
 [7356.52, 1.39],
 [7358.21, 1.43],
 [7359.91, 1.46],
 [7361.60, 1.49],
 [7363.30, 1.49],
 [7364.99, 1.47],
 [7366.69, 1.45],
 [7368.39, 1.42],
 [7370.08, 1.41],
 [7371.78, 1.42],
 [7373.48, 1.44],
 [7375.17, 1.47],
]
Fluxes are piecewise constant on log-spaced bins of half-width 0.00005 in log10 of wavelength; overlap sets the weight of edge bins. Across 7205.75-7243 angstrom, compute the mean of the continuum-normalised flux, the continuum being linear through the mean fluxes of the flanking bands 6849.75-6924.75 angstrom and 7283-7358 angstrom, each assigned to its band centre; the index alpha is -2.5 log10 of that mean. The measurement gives 0.13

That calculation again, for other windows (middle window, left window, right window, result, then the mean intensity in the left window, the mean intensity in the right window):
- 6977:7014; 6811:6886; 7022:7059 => 0.42 mag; 1.17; 1.49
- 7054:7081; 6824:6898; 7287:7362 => -0.23 mag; 1.19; 1.4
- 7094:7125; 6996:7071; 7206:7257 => -0.20 mag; 1.38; 1.25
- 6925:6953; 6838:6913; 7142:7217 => 0.07 mag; 1.25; 1.4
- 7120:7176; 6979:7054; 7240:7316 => -0.14 mag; 1.21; 1.4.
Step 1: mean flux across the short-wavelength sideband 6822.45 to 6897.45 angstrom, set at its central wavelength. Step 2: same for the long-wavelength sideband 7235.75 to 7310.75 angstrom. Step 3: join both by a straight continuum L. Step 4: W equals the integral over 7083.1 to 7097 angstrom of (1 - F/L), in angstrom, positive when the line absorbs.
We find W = -3.3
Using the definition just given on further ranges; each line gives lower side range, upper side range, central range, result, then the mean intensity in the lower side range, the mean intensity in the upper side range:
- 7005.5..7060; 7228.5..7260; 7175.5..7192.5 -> -0.77 angstrom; 1.41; 1.34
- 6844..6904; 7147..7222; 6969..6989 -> 3.32 angstrom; 1.25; 1.38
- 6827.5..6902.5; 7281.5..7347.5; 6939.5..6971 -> -2.71 angstrom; 1.21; 1.41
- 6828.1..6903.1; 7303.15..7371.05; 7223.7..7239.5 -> 1.36 angstrom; 1.21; 1.41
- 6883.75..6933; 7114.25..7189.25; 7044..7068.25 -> -3.57 angstrom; 1.27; 1.48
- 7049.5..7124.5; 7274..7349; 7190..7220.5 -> 4.30 angstrom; 1.6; 1.41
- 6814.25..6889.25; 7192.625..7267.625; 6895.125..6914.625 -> -3.27 angstrom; 1.18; 1.31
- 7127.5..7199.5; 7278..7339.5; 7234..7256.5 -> 1.28 angstrom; 1.46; 1.41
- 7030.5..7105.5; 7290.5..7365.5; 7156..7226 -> 7.01 angstrom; 1.58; 1.41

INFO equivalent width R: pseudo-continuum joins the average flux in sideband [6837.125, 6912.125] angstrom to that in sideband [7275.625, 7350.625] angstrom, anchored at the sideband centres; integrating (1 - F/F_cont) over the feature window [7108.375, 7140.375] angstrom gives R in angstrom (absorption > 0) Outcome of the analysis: -4.37 angstrom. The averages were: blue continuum 1.25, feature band 1.52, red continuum 1.4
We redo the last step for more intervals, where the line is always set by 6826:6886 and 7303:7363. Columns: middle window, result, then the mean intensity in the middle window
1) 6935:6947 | -0.58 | 1.25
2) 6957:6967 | -1.34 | 1.36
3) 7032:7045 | -2.16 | 1.45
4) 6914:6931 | 2.08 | 1.04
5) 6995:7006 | 2.55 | 0.938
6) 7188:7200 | -0.85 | 1.42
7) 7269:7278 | -0.39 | 1.43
